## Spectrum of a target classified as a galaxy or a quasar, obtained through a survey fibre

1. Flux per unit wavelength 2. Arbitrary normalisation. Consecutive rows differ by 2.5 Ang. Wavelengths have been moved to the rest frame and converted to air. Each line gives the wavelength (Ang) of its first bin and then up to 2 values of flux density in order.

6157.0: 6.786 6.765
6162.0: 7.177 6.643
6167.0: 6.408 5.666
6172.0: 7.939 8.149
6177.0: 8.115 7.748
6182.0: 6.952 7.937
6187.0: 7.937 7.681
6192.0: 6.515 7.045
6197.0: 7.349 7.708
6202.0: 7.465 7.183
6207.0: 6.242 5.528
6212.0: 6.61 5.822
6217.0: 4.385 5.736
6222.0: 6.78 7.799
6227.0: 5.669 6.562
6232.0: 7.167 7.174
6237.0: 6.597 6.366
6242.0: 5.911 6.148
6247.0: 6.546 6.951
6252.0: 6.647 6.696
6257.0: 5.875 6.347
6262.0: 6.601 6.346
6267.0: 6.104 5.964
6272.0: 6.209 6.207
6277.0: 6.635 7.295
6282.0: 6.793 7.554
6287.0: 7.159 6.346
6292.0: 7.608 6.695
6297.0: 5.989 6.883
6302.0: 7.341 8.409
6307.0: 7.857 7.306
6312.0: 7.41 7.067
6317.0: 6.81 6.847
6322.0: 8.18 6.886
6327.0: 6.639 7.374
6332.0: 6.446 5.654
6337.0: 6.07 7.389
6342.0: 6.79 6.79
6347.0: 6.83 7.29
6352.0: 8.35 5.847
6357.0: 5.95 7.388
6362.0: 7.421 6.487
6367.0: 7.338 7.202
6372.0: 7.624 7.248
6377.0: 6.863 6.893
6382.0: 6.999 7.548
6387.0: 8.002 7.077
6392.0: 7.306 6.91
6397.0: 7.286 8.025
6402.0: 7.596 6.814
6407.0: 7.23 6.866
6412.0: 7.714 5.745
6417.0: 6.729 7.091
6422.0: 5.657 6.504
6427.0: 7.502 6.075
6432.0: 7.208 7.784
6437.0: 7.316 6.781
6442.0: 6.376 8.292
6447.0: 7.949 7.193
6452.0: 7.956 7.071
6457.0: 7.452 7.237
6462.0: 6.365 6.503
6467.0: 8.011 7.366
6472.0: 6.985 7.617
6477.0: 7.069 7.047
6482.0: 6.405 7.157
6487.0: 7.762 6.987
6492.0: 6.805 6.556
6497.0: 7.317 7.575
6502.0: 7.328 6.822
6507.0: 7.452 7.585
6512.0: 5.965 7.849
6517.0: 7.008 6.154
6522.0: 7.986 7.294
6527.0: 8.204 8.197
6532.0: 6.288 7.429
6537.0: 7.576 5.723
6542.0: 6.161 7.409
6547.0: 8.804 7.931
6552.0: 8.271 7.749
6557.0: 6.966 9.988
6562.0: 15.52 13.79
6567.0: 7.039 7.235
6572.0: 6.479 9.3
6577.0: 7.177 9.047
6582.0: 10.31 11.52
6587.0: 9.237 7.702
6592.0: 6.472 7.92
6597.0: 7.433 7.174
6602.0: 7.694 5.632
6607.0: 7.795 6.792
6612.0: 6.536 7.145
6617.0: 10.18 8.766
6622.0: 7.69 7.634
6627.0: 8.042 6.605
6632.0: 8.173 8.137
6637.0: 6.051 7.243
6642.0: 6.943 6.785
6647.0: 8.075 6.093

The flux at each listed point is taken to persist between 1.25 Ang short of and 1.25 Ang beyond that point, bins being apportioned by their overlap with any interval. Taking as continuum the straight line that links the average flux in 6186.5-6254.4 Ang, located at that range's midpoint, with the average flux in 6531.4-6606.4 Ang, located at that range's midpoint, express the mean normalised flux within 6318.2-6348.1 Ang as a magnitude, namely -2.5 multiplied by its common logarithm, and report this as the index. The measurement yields 0.05 mag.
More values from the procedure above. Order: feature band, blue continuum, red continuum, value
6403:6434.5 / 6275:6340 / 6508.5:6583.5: 0.107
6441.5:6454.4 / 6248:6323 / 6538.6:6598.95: 0.036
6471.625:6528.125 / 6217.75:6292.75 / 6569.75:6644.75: 0.037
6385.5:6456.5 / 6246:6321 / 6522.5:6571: 0.064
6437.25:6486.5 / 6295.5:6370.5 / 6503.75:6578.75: 0.053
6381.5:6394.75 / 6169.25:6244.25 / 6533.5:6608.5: 0.031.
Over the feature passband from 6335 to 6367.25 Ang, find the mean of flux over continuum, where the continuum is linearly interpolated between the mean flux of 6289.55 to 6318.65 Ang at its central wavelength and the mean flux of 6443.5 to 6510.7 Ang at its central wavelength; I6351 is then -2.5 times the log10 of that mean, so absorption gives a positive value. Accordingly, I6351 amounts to 0.049 mag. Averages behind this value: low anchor 7.17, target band 6.88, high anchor 7.25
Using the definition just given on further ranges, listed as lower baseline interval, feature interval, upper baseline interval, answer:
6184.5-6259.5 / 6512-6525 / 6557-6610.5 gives 0.158 mag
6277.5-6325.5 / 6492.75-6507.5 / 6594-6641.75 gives 0.033 mag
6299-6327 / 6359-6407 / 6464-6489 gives 0.003 mag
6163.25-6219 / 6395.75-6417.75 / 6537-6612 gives 0.081 mag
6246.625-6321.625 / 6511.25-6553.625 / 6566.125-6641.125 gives 0.038 mag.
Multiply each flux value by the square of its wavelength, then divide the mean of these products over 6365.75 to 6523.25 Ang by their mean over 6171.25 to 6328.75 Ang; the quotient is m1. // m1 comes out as 1.11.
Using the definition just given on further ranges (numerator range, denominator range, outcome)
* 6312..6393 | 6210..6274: 1.15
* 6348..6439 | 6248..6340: 1.07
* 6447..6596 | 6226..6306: 1.26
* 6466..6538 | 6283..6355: 1.09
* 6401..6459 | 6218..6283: 1.15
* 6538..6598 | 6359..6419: 1.26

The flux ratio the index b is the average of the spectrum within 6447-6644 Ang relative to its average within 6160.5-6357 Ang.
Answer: 1.1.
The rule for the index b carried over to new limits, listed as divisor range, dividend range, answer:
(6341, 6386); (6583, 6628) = 1.12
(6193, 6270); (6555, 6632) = 1.28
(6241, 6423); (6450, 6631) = 1.12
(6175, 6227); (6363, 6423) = 1.03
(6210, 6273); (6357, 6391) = 1.13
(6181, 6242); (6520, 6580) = 1.22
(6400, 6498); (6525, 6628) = 1.15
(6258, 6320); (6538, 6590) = 1.27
